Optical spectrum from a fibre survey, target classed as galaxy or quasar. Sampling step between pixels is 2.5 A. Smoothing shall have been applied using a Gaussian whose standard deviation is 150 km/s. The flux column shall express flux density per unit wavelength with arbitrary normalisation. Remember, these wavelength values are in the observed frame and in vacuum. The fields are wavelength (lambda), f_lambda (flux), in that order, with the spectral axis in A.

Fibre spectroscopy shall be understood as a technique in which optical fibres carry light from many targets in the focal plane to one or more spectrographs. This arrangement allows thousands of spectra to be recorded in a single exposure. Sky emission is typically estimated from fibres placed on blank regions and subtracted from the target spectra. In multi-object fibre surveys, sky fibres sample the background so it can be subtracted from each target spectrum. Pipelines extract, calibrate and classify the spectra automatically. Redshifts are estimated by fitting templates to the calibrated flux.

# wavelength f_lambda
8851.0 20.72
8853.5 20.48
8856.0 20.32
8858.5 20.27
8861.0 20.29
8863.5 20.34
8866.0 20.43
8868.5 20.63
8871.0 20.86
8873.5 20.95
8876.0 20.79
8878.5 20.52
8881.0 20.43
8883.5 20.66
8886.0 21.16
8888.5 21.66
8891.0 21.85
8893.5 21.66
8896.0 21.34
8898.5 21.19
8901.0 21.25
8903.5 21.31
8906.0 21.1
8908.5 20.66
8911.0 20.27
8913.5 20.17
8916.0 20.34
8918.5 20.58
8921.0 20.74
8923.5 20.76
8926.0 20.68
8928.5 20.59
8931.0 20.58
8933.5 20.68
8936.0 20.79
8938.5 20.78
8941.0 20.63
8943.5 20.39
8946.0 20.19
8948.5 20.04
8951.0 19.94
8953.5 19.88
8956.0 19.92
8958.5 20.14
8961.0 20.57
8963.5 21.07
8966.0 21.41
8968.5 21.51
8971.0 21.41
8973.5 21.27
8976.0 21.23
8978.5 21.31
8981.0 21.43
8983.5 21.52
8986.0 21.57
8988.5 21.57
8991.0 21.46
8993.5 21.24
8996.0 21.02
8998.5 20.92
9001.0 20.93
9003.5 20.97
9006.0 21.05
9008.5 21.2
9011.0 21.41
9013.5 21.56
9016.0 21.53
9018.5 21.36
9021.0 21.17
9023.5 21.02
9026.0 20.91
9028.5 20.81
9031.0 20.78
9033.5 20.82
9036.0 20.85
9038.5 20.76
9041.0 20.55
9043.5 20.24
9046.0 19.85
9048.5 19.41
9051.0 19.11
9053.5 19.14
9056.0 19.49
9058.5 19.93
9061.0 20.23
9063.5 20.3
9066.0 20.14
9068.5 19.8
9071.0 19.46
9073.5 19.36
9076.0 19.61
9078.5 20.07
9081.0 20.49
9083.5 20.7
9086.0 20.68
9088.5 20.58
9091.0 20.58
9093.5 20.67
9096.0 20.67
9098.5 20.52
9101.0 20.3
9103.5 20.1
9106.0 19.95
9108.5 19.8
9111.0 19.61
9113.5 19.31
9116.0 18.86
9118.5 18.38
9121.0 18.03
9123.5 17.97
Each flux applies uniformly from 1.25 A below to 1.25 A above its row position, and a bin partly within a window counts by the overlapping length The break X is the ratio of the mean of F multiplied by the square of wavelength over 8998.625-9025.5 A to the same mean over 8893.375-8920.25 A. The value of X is 1.0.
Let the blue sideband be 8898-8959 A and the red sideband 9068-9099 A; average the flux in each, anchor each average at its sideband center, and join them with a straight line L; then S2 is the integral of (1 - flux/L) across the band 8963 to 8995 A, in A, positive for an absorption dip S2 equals -1.5 A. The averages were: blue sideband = 20.5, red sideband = 20.2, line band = 21.4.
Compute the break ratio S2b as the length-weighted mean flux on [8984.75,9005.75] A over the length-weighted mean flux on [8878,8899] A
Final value 1.00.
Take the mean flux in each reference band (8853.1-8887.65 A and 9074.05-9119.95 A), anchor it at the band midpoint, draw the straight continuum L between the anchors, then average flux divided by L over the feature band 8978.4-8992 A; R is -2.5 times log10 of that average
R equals -0.061 mag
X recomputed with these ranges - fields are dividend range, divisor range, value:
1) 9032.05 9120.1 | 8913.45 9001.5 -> 0.99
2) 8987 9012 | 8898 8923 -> 1.04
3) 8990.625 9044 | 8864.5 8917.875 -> 1.03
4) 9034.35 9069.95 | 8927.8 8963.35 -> 1.00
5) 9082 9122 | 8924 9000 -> 0.99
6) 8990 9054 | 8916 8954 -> 1.03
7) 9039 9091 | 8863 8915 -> 0.99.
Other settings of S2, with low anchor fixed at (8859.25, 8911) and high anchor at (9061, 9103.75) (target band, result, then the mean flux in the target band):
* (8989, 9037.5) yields -1.5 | 21.1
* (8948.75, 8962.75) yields 0.4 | 20.1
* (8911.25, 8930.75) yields 0.2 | 20.5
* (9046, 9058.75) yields 0.6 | 19.4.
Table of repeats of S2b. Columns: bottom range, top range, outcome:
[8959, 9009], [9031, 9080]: 0.94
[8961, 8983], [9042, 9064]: 0.93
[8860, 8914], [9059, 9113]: 0.96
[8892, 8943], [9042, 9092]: 0.96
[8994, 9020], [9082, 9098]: 0.97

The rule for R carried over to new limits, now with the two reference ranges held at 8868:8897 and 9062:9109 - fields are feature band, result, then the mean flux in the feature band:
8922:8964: 0.02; 20.4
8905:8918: 0.02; 20.5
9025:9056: 0.01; 20.2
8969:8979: -0.03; 21.3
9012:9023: -0.05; 21.4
